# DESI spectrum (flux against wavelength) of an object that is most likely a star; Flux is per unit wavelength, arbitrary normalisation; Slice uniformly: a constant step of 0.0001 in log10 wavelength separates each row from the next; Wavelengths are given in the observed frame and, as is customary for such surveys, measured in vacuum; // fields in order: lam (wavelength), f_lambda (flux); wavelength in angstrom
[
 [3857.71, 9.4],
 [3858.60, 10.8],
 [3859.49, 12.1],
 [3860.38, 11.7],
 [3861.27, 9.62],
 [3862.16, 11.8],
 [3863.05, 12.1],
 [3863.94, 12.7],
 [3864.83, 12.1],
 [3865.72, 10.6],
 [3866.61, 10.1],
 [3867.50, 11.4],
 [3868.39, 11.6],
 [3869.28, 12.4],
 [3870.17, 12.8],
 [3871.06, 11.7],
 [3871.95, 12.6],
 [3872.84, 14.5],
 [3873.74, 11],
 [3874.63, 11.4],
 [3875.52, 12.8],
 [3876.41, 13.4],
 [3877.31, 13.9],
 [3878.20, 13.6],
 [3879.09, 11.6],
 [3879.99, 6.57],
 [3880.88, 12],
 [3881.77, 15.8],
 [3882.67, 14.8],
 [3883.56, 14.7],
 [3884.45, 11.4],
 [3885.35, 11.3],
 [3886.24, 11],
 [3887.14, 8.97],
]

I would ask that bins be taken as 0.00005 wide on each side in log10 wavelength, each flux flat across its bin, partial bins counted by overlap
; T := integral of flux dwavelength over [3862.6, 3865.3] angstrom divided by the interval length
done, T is 12.3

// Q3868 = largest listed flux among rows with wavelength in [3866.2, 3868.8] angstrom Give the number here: 11.6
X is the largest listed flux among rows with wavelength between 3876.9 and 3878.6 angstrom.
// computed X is 13.9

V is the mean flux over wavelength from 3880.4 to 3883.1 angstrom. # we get 14.1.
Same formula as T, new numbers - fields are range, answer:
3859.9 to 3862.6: 11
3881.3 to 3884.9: 14.2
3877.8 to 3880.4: 10.6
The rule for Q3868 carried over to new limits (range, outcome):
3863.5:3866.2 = 12.7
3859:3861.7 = 12.1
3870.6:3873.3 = 14.5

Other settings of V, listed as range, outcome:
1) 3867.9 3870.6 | 12.3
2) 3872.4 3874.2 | 12.7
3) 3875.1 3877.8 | 13.4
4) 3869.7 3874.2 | 12.5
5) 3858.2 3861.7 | 11.1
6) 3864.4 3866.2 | 11.3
